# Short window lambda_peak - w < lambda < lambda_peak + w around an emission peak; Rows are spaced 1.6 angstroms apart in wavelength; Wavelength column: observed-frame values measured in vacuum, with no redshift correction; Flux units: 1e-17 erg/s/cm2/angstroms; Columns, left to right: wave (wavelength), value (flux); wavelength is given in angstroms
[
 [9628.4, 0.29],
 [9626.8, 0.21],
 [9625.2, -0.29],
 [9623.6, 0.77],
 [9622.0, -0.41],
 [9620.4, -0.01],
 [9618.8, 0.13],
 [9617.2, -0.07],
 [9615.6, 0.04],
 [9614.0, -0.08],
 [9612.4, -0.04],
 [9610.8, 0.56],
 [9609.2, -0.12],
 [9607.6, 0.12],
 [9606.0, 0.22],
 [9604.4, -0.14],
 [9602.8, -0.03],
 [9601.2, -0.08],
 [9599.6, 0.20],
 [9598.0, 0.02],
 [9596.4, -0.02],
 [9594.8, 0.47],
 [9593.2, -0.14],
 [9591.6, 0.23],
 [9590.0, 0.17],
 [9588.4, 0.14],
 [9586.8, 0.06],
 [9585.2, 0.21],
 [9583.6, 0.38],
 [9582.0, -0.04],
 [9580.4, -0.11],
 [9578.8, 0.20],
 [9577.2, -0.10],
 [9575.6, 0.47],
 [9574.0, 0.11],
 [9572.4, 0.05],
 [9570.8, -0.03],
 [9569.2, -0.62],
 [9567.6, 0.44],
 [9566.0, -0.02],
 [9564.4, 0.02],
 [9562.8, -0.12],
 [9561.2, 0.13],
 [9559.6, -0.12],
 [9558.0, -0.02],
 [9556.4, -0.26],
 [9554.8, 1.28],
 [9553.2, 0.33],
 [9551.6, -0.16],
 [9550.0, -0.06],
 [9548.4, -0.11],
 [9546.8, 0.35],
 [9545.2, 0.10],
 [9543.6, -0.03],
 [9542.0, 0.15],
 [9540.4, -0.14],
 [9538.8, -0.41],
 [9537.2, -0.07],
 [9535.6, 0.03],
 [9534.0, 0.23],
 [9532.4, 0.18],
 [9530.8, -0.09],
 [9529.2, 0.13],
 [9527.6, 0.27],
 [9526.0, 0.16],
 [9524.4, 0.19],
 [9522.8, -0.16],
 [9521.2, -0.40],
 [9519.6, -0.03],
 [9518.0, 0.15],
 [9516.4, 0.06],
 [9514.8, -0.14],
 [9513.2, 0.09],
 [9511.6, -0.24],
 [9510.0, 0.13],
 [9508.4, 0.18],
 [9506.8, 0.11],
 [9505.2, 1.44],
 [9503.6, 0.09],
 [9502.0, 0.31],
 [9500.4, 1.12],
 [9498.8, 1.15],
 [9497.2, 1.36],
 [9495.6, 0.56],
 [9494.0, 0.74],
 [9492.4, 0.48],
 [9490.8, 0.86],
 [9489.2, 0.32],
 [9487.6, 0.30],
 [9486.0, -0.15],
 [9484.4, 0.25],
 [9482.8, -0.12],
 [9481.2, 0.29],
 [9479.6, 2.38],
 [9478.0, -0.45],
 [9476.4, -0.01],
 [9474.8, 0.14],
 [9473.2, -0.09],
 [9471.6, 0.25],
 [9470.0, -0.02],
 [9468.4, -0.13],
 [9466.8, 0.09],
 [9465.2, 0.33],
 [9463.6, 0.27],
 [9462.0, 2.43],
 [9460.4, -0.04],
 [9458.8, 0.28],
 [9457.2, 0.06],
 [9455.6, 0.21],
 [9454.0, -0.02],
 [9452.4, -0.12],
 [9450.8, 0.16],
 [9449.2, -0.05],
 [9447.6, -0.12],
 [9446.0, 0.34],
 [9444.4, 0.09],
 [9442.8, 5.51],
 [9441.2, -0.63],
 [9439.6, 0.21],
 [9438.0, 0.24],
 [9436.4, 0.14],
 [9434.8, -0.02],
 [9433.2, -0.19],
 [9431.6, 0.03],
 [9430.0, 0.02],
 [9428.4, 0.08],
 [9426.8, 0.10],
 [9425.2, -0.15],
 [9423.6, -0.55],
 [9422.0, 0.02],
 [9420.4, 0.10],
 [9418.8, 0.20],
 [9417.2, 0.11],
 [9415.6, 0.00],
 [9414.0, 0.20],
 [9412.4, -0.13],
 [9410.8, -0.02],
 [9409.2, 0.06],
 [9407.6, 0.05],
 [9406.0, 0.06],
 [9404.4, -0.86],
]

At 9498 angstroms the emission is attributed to [O II]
